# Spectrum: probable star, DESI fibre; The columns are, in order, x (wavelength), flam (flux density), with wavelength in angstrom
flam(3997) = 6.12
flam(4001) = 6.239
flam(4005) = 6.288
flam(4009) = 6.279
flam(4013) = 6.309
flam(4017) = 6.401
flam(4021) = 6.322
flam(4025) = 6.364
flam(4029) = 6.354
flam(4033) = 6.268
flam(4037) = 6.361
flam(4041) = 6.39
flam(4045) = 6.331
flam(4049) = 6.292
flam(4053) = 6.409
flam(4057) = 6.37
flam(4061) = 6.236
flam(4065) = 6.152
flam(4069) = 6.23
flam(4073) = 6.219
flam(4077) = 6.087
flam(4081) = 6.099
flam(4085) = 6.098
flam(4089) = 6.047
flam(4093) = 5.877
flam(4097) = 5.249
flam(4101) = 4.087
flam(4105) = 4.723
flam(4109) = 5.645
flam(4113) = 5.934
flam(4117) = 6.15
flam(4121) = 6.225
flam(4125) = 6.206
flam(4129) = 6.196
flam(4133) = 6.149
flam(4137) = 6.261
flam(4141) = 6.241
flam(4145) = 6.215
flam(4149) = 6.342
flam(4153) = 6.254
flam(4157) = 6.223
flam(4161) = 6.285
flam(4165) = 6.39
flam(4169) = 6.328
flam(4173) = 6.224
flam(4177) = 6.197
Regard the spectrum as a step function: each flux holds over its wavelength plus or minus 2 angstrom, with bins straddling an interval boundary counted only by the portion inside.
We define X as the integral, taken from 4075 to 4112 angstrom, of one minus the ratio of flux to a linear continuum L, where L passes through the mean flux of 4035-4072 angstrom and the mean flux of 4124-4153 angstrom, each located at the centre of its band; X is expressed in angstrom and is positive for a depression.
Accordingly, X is 4.2 angstrom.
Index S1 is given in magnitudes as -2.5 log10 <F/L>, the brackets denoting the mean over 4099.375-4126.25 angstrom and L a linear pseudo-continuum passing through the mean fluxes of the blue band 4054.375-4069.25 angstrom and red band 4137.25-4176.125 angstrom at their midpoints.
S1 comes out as 0.13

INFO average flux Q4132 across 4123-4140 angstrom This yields 6.21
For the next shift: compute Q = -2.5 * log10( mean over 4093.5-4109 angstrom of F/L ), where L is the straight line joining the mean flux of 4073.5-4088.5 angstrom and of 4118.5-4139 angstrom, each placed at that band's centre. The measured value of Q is 0.24 mag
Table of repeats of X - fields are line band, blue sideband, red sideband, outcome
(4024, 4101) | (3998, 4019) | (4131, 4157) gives 1.8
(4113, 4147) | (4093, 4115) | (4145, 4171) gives -2.8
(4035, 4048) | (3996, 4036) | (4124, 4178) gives -0.1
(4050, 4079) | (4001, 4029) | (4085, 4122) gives -1.7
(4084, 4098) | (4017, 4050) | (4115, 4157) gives 1.0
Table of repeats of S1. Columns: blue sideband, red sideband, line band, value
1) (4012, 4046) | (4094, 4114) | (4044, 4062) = -0.067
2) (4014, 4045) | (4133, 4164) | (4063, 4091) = 0.031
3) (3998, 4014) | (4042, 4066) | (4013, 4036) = -0.010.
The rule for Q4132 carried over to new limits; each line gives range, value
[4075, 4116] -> 5.6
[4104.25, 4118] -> 5.65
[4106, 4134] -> 6.02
